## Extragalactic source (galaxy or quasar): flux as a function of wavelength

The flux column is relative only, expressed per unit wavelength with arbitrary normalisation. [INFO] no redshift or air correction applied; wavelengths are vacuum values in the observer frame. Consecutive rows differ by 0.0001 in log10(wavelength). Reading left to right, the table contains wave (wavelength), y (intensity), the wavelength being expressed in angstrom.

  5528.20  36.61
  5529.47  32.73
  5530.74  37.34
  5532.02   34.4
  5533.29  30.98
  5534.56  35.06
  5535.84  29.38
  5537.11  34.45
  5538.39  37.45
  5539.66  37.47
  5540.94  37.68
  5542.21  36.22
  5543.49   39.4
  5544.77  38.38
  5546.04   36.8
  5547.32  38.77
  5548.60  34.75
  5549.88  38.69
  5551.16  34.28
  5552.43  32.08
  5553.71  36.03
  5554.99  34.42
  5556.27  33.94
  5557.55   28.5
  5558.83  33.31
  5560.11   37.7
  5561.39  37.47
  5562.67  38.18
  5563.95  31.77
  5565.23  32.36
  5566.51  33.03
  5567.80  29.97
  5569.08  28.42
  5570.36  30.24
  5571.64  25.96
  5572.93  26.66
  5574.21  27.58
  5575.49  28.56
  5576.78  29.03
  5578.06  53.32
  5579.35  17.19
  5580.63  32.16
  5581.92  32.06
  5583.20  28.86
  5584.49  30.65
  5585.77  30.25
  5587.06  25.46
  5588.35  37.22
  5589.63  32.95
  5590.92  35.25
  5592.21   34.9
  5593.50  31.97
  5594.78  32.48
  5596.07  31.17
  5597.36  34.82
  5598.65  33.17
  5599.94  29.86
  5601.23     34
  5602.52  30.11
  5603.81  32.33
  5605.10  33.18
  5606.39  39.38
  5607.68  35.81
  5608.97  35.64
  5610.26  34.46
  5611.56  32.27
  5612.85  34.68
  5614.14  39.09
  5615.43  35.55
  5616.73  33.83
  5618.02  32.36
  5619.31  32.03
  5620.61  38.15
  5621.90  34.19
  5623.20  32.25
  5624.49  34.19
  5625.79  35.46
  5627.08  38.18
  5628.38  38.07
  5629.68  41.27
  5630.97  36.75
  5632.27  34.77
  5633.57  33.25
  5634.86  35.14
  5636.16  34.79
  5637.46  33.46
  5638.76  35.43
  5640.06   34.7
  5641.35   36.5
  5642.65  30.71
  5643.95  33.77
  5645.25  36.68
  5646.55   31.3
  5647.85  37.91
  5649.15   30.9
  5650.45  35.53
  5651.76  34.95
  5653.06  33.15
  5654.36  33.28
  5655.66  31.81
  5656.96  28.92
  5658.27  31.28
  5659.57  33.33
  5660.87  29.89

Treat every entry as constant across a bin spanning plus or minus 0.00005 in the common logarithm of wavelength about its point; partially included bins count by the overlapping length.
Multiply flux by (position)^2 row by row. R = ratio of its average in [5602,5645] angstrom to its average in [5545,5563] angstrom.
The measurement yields 1.0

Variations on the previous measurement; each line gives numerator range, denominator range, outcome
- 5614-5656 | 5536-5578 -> 1.05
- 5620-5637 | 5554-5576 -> 1.16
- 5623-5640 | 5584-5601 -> 1.12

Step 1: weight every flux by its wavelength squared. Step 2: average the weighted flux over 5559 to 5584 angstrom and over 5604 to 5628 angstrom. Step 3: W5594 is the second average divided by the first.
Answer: 1.13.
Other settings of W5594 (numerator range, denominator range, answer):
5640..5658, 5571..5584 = 1.14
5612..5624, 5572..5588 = 1.16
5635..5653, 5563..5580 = 1.16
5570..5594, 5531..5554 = 0.88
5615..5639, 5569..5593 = 1.16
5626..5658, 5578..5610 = 1.08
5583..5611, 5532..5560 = 0.95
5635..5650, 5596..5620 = 1.02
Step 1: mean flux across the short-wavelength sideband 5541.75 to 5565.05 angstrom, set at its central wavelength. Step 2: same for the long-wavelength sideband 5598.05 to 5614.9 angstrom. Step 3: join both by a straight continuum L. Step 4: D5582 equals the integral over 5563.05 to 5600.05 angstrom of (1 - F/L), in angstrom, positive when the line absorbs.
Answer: 3.66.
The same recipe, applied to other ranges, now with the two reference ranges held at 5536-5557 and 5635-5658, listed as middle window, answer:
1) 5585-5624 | 1.2 angstrom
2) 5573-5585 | 1.5 angstrom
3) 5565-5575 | 1.8 angstrom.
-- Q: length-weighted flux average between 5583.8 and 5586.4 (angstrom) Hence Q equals 30.4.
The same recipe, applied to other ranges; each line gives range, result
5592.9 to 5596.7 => 31.9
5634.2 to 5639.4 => 34.7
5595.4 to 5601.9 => 32.6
